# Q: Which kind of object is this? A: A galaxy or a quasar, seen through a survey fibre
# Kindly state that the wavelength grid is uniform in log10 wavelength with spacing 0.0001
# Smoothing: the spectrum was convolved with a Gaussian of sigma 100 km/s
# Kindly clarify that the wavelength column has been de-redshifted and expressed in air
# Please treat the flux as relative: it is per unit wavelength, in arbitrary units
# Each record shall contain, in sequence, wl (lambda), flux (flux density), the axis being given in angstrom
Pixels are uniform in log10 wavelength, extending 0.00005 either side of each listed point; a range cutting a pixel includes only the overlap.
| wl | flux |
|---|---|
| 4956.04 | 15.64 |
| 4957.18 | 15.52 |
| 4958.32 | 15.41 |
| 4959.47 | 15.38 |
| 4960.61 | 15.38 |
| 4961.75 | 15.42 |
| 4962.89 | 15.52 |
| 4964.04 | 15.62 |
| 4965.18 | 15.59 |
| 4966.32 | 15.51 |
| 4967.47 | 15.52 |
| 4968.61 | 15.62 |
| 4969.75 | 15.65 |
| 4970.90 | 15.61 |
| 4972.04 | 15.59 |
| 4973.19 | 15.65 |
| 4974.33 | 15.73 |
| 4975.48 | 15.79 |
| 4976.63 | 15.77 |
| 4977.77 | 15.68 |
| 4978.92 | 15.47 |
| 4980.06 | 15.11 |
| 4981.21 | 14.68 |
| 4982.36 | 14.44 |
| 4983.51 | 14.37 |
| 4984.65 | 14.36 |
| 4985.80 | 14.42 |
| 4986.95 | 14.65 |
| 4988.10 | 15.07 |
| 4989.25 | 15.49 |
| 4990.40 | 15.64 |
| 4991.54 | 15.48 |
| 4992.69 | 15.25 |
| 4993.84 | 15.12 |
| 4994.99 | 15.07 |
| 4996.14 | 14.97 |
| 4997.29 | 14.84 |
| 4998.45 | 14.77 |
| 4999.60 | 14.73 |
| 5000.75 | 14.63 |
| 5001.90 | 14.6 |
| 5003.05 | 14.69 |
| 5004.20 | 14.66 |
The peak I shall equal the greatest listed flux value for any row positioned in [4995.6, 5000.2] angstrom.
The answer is 14.97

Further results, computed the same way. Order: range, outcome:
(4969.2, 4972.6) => 15.65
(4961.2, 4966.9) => 15.62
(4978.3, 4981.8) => 15.47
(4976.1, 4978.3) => 15.77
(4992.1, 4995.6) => 15.25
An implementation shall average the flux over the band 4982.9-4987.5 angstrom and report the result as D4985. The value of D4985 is 14.5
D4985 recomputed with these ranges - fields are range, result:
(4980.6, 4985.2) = 14.5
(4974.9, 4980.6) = 15.6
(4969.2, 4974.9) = 15.6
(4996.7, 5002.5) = 14.7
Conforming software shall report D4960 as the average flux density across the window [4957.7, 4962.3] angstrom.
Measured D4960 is 15.4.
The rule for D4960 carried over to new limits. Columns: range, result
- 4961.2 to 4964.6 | 15.5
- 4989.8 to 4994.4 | 15.4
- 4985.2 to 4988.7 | 14.7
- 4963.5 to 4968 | 15.6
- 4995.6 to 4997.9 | 14.8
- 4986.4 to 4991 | 15.2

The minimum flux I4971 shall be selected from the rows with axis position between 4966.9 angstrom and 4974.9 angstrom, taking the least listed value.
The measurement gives 15.52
